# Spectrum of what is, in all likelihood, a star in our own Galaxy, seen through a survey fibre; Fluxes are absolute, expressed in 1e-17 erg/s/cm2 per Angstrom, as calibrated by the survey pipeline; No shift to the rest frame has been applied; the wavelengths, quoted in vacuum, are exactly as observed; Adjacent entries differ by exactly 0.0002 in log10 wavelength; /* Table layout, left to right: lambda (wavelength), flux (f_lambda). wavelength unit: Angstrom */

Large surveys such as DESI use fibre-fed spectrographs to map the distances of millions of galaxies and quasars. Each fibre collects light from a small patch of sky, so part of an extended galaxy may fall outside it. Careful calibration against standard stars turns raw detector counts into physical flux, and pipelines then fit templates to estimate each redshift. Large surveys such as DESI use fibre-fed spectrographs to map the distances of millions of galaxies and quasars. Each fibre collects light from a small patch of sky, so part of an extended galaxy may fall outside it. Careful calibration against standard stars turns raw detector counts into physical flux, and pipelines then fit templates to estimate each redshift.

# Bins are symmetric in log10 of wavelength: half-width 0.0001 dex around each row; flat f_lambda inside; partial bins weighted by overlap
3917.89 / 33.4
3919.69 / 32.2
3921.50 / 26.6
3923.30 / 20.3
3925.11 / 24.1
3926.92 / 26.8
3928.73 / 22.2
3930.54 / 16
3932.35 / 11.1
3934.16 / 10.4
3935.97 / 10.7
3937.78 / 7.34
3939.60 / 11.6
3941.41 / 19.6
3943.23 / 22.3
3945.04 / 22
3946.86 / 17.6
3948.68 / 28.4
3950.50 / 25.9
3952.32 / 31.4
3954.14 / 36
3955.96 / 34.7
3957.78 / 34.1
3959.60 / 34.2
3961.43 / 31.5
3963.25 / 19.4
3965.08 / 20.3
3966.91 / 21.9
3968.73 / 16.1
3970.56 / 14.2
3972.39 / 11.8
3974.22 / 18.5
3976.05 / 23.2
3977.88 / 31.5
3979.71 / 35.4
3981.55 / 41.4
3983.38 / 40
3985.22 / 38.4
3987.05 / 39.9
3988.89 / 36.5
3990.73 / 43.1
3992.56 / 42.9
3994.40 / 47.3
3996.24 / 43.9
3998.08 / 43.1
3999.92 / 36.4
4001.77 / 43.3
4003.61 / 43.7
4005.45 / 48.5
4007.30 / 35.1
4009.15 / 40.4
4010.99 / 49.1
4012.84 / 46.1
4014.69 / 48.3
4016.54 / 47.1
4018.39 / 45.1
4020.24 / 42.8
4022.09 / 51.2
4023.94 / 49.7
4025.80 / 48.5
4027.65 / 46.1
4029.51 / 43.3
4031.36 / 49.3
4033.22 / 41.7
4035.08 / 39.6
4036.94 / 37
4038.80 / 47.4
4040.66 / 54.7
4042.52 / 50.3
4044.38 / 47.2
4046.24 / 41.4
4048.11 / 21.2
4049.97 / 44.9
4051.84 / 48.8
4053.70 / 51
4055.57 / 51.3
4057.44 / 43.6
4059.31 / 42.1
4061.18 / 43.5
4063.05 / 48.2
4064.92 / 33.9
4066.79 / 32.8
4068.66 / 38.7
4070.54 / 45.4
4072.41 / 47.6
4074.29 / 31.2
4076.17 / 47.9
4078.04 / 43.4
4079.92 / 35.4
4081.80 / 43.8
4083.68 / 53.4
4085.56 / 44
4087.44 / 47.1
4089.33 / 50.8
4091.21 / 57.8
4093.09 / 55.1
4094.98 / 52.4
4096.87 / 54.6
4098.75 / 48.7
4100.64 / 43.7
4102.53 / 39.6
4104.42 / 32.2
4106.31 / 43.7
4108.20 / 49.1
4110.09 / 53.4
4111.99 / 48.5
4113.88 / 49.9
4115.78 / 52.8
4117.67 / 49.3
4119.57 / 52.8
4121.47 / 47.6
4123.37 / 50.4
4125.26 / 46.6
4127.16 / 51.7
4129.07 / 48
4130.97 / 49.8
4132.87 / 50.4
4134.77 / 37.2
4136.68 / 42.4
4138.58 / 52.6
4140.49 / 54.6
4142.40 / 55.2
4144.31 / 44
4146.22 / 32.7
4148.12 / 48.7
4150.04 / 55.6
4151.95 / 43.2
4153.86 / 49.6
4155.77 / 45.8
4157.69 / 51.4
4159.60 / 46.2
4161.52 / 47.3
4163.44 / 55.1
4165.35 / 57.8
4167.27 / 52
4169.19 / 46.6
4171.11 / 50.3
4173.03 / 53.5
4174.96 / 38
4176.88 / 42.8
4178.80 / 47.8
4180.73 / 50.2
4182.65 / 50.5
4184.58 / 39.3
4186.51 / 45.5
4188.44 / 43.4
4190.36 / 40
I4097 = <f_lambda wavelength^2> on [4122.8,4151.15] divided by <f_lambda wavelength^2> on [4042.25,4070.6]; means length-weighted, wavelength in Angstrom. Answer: 1.2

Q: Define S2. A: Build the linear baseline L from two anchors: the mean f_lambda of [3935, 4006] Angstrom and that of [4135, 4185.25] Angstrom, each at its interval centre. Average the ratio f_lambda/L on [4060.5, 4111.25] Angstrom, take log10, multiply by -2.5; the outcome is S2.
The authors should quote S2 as -0.10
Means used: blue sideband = 29.9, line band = 45.1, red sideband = 48.1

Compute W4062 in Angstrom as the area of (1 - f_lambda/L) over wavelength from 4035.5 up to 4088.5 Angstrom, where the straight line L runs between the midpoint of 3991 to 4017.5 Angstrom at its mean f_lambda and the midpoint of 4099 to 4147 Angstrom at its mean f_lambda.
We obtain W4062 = 2.4 Angstrom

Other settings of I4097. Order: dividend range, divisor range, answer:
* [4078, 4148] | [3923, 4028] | 1.59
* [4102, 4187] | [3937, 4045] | 1.43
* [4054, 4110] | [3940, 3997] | 1.61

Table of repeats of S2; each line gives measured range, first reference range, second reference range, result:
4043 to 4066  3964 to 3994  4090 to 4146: -0.08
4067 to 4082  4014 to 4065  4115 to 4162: 0.13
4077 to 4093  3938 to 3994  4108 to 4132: -0.05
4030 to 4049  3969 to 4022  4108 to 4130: -0.01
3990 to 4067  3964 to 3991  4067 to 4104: -0.22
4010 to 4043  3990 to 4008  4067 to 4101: -0.06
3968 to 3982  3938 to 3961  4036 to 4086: 0.27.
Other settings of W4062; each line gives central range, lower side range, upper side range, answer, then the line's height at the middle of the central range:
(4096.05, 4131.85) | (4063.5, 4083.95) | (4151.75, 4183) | -2.92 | 44.4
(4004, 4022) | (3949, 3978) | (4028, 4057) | -3.68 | 37.4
